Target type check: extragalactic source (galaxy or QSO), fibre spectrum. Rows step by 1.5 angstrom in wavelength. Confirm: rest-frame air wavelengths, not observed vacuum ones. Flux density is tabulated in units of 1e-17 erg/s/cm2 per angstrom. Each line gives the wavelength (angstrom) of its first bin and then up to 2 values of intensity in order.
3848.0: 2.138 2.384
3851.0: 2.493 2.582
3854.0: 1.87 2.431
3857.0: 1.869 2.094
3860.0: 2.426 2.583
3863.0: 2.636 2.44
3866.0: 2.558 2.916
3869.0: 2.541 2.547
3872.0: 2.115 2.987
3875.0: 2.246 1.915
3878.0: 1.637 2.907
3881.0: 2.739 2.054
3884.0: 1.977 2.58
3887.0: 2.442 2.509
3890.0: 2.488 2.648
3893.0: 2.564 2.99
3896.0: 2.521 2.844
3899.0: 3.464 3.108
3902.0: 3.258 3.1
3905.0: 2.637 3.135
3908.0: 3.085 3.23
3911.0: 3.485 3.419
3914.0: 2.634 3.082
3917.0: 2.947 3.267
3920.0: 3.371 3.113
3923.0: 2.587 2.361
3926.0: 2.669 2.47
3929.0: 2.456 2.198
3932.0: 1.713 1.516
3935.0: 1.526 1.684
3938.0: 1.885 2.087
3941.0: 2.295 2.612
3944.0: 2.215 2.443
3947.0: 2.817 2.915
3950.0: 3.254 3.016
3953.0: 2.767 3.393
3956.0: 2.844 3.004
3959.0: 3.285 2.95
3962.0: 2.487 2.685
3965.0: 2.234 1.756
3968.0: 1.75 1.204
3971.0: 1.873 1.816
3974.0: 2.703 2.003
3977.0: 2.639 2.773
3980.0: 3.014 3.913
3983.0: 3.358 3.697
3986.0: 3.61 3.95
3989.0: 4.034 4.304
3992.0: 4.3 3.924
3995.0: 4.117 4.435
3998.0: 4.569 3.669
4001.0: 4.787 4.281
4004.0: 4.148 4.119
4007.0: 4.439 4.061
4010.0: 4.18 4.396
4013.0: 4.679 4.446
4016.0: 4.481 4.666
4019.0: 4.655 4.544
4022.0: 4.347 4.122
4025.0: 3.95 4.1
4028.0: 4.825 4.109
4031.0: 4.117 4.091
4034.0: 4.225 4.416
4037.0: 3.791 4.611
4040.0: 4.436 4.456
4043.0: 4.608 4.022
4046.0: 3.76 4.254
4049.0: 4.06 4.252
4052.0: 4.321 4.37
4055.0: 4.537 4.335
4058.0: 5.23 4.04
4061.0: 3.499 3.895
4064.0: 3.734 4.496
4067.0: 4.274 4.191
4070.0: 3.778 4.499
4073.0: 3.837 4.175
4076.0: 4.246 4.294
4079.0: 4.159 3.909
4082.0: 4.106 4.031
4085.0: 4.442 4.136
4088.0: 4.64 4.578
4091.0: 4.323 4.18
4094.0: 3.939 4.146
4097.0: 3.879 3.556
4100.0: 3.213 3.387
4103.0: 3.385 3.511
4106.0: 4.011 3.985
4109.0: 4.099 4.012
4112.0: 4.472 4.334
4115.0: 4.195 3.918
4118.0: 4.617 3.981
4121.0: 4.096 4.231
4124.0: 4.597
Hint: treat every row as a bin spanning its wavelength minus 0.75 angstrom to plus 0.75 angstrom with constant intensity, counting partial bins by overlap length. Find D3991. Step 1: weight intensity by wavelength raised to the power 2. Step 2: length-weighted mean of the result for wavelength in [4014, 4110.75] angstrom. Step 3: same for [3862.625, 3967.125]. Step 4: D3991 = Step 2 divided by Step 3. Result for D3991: 1.7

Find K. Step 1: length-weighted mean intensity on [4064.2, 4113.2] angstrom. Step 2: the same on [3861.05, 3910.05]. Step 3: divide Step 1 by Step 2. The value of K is 1.5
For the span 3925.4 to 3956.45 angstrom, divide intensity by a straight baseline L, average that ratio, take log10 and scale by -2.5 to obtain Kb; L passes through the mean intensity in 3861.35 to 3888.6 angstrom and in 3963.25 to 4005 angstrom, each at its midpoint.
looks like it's 0.22 mag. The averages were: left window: 2.43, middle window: 2.41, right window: 3.28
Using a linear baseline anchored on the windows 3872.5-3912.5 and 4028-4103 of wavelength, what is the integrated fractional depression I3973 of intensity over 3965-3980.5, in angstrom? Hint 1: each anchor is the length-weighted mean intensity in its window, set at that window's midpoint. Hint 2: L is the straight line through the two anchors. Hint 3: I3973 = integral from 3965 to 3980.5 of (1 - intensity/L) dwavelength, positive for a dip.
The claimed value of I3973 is 5.7 angstrom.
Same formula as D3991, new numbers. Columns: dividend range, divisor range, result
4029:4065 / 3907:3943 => 1.74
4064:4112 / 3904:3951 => 1.67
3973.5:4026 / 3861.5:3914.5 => 1.57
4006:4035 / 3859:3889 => 1.92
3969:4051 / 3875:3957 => 1.57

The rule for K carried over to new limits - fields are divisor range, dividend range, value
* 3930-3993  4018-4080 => 1.58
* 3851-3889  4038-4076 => 1.77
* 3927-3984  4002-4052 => 1.74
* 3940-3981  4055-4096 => 1.64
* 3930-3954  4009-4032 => 1.88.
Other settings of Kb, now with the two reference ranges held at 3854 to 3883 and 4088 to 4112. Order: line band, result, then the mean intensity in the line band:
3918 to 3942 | 0.20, 2.32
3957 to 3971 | 0.28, 2.33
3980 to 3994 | -0.21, 3.85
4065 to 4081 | -0.12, 4.17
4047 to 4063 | -0.18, 4.26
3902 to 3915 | -0.17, 3.1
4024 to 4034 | -0.21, 4.2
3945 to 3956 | 0.00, 2.95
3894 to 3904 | -0.17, 3.04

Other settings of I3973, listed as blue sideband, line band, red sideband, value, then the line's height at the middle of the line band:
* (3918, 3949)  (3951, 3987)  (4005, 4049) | 4.6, 3.11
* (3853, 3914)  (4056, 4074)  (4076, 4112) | -1.6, 3.82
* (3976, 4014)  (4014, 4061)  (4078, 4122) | -3.7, 4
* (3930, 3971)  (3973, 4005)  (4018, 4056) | -4.6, 3.23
